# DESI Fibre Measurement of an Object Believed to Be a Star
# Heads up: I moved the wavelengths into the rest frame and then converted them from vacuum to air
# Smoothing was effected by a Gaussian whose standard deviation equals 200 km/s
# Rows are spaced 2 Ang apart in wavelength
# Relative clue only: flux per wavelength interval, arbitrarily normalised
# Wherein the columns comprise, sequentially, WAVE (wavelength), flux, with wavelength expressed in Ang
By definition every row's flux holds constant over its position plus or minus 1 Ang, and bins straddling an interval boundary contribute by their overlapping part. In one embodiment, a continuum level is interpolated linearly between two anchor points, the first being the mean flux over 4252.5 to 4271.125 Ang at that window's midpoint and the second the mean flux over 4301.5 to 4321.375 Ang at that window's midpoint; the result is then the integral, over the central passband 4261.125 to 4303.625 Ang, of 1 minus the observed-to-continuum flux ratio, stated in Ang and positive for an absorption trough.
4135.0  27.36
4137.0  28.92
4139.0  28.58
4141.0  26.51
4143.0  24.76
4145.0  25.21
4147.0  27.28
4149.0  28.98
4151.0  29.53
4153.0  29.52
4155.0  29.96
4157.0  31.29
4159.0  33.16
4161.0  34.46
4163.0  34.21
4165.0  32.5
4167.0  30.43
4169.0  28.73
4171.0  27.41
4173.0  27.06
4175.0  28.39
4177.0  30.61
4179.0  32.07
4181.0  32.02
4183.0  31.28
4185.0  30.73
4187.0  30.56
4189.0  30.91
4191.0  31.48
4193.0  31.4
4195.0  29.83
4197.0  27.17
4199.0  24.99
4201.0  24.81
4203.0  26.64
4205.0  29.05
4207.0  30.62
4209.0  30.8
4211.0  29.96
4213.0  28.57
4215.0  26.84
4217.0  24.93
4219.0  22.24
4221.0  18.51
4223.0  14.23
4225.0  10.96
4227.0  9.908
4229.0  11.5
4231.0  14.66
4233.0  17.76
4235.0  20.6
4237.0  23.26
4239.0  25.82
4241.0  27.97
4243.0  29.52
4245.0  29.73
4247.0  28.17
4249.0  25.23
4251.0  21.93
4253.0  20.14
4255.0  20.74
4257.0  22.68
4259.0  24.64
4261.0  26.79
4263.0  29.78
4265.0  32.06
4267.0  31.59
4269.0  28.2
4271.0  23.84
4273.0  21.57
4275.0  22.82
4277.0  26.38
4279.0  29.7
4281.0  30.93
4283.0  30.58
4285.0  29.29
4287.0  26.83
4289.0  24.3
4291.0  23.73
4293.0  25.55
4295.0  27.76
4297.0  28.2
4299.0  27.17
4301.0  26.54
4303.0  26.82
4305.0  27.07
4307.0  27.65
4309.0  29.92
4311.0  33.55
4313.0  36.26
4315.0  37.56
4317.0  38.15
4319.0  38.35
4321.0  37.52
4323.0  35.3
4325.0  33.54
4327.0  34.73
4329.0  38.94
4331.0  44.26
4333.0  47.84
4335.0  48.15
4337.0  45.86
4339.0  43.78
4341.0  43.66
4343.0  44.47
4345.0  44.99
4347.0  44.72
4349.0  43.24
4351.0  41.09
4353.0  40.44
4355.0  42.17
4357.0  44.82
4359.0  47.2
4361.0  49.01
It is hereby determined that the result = 2.4 Ang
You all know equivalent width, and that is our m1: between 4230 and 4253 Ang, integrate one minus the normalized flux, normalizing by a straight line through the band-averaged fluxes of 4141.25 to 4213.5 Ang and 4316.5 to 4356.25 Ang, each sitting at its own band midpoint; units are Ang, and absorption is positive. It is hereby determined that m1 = 7.1 Ang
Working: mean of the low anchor 29.6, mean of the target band 23.9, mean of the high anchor 41.6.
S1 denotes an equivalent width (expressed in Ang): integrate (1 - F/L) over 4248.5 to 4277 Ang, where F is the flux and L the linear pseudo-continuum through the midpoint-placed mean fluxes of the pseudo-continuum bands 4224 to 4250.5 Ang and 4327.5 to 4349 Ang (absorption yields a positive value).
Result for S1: 1.9 Ang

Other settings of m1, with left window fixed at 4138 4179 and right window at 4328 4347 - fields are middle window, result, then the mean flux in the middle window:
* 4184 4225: 7.9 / 26.8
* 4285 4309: 8.4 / 26.8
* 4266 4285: 5.8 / 27.4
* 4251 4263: 4.6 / 23.5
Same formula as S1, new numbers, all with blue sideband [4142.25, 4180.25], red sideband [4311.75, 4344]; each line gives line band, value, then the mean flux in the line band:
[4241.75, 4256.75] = 4.4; 25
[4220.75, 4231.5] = 6.7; 12.9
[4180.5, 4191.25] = 0.1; 31.1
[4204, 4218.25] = 1.9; 28.6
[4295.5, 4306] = 3.1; 27.2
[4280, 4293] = 3.6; 27.5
